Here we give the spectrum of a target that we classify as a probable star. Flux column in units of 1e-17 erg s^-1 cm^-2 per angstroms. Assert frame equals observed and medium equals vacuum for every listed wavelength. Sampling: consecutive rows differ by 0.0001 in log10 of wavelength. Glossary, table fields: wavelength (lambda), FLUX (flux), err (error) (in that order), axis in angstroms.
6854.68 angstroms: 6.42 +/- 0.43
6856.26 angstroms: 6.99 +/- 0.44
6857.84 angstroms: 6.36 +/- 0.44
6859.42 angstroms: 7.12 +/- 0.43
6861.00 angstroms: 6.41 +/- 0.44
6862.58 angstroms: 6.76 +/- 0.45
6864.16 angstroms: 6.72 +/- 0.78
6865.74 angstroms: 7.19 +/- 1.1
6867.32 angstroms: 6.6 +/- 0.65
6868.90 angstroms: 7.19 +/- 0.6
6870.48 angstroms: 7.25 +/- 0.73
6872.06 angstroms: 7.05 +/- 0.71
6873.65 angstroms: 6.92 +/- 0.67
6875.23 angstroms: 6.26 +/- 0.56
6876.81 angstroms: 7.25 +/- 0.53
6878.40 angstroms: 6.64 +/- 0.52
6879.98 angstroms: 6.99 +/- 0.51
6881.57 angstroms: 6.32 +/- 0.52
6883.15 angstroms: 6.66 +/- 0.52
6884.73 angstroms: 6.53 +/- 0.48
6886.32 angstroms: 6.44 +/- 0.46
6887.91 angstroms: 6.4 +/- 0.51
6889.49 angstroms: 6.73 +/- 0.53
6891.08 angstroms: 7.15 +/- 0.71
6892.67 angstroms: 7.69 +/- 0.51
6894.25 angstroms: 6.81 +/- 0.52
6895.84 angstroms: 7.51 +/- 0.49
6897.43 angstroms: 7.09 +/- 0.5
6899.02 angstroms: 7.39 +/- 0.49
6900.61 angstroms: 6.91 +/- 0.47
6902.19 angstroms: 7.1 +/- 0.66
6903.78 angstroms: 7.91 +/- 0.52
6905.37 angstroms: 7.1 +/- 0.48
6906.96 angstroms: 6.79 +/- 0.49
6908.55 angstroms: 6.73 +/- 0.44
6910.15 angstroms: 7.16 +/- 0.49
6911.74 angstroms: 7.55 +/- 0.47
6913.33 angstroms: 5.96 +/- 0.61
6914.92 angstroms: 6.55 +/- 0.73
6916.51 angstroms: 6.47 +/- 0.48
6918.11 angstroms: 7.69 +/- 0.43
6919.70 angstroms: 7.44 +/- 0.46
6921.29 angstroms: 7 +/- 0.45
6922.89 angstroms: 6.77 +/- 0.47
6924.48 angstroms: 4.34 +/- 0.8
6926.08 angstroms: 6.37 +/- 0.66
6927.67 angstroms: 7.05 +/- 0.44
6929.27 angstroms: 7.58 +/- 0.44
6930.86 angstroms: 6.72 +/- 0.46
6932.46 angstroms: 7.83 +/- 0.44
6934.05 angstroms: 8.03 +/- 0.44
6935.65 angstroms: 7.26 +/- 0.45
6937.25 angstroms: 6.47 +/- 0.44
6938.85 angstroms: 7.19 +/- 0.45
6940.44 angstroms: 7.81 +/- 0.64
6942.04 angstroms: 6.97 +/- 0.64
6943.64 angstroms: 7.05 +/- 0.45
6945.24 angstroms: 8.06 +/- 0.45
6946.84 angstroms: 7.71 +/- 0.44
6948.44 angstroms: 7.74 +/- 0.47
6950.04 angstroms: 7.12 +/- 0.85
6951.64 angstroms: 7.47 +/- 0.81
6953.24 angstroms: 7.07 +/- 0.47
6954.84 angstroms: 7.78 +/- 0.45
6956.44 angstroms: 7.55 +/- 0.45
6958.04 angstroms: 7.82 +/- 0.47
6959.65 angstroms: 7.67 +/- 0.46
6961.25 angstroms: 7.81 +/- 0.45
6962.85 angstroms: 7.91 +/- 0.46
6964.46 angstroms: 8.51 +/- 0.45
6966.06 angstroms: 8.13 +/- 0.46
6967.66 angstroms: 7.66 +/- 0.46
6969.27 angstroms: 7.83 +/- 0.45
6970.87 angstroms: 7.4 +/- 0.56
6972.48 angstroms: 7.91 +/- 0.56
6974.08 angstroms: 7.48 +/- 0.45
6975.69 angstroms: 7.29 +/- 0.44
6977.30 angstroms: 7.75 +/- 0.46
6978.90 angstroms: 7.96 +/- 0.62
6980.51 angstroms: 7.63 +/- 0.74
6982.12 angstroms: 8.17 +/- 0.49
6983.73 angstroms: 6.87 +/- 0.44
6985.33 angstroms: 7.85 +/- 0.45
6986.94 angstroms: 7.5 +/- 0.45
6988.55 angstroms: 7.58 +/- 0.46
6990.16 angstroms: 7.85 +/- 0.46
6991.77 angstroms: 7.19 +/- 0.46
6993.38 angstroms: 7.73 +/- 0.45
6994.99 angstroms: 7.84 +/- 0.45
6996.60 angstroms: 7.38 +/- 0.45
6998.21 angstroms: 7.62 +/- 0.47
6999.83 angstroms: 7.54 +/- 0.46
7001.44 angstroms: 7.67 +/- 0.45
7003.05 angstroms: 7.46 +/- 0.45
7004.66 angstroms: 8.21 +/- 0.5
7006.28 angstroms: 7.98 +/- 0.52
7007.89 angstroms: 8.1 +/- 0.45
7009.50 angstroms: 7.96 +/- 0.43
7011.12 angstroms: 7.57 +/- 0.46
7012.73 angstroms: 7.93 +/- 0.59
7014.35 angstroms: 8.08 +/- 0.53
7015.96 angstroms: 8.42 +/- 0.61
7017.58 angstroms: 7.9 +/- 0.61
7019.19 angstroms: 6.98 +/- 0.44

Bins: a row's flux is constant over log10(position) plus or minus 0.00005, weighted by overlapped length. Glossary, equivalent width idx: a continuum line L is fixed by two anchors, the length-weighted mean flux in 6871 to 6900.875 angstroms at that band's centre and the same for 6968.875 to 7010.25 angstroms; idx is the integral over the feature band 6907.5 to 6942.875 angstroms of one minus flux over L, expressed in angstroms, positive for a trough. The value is 1.2 angstroms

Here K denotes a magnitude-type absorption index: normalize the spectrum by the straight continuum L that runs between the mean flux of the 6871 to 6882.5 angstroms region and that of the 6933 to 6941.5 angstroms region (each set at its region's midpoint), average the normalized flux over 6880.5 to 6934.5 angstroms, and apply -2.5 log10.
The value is 0.02 mag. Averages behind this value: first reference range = 6.78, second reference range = 7.36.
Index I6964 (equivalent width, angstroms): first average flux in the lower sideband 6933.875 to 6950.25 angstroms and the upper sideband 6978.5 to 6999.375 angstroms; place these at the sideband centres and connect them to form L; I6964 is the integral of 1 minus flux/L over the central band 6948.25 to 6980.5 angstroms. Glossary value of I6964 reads -0.8 angstroms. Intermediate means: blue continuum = 7.38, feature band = 7.69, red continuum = 7.62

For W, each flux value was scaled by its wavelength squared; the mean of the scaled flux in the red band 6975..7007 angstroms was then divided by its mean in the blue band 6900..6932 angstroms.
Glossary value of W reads 1.14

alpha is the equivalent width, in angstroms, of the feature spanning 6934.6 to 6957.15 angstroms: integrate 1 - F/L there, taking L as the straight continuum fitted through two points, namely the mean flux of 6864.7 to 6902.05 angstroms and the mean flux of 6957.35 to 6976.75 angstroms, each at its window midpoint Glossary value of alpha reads 0.54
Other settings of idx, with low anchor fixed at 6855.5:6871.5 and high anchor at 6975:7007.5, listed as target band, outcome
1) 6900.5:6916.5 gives 0.4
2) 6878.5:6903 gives 0.4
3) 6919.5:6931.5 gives 1.0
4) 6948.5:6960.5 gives -0.1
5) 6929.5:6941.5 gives 0.0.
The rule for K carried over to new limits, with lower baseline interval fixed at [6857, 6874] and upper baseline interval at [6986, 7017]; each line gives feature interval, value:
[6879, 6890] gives 0.07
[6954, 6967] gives -0.06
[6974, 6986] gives 0.00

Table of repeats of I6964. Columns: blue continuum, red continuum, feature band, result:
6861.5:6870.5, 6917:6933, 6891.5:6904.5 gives -0.8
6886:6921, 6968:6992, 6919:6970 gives -0.1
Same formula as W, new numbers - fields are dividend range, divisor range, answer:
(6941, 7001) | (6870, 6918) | 1.13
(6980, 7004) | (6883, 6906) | 1.11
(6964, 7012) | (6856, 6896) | 1.17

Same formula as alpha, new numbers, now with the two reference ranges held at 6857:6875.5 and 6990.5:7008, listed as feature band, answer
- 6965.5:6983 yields -0.5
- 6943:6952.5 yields -0.2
